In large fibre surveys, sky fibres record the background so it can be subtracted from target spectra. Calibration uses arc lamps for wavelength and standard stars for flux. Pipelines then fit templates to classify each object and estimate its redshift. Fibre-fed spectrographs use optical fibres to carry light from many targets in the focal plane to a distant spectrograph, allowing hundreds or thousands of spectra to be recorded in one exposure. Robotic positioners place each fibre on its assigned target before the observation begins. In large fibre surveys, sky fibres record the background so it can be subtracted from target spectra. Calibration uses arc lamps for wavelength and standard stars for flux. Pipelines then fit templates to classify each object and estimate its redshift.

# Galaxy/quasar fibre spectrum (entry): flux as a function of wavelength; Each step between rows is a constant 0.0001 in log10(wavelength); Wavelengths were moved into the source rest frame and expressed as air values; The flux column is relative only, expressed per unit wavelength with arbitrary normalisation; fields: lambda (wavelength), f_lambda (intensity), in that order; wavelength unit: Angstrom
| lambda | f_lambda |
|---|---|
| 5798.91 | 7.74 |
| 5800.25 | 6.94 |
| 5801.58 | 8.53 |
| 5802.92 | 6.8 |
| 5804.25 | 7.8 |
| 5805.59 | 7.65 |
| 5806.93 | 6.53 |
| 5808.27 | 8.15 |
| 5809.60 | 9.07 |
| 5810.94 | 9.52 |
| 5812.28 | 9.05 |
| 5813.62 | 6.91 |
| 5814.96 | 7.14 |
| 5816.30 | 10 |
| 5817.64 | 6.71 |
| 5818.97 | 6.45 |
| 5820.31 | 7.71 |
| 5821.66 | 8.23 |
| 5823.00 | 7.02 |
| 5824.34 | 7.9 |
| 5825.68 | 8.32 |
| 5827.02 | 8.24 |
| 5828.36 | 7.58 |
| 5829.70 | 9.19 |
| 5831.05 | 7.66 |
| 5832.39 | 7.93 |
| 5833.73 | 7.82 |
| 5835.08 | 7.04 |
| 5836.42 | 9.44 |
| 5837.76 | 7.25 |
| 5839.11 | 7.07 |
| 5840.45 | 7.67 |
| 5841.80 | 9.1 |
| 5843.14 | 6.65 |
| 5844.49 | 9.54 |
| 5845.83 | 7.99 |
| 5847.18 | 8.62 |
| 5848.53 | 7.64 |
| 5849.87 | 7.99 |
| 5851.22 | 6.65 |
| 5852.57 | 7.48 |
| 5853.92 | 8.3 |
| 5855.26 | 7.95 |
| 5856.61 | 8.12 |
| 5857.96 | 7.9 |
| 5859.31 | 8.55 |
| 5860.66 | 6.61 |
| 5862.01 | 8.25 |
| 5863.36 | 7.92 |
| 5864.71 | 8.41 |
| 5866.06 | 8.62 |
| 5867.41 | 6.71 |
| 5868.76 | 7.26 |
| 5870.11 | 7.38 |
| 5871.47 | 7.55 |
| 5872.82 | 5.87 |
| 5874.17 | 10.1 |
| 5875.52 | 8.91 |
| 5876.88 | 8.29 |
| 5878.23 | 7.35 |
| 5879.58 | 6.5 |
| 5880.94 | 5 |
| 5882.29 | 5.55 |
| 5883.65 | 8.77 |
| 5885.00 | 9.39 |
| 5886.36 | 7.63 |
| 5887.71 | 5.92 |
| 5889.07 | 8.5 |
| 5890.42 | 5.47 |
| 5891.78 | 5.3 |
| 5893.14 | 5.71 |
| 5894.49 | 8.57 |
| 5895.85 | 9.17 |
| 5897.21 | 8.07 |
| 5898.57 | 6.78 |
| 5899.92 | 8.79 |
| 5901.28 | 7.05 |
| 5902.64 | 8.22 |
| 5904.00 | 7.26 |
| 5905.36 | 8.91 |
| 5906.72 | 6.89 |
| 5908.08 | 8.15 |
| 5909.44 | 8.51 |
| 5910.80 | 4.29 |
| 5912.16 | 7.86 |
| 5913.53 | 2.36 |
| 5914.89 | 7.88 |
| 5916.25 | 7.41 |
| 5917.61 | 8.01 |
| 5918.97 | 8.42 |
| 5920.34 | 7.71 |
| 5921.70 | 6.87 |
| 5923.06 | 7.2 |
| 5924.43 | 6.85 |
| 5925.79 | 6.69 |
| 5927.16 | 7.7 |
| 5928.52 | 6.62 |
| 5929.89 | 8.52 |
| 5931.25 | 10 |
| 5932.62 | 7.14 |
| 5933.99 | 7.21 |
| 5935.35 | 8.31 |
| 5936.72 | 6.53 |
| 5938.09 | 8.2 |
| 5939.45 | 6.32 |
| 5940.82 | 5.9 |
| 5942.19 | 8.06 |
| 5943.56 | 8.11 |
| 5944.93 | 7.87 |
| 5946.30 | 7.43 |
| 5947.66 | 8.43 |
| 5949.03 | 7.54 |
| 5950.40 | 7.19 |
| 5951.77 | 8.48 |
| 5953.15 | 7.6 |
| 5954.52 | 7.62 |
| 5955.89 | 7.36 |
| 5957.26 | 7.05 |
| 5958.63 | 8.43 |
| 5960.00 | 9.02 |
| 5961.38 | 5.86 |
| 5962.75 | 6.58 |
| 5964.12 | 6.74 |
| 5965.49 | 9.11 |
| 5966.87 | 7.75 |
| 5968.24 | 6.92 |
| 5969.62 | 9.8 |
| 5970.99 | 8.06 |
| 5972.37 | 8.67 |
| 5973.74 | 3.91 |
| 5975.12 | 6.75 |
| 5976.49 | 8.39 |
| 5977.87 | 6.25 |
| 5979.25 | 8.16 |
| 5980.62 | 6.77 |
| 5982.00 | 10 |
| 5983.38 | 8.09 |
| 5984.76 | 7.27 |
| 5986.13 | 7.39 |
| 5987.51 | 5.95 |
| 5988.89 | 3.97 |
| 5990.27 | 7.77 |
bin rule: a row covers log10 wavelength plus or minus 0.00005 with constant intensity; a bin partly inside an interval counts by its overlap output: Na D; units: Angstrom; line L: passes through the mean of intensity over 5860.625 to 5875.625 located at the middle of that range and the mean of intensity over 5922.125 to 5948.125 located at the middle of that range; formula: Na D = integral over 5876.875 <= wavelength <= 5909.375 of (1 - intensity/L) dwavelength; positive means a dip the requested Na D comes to 1.3 Angstrom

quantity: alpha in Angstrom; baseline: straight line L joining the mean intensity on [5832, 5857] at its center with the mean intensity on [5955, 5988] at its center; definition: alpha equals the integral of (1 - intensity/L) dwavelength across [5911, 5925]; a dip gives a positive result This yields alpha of 1.3 Angstrom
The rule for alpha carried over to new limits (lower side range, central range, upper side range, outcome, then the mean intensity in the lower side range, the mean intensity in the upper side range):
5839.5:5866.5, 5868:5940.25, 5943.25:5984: 4.25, 7.98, 7.66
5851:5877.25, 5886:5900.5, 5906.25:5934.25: 0.56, 7.86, 7.25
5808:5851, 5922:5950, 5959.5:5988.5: 0.28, 8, 7.45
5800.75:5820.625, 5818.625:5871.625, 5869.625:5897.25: -1.58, 7.87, 7.36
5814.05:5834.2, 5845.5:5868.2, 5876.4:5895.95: -1.28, 7.85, 7.07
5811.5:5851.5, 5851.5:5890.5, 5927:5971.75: 1.05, 7.9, 7.68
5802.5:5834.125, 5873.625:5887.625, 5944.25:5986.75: 0.25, 7.9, 7.63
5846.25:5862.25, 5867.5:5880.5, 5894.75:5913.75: 0.14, 7.83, 7.45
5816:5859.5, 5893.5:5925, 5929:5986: 1.30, 7.91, 7.64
